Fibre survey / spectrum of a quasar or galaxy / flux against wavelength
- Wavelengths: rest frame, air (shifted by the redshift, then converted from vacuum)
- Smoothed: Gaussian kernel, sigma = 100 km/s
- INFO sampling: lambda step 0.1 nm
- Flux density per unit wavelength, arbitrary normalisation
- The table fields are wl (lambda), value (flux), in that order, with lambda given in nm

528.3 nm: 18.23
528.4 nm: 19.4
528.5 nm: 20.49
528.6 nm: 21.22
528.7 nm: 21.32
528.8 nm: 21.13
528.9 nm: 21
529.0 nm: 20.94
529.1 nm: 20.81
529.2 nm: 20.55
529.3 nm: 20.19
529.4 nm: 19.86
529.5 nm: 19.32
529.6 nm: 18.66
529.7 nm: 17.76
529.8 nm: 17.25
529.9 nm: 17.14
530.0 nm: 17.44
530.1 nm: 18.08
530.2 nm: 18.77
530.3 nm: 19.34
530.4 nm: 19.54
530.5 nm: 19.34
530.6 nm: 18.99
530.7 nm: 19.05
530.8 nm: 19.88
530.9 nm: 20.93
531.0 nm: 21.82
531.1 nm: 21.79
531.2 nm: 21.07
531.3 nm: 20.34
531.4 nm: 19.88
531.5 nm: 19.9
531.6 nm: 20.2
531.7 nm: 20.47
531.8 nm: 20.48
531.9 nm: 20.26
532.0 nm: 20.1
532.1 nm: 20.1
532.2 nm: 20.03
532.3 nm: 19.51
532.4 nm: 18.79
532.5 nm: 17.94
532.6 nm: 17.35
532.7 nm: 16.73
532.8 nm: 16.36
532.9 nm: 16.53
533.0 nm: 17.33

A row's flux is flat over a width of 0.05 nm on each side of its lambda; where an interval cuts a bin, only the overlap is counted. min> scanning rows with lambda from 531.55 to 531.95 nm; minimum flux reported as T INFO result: 20.2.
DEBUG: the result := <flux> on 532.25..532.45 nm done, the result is 19.1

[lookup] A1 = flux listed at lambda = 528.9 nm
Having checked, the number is 21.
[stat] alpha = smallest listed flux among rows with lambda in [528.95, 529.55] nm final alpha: 19.32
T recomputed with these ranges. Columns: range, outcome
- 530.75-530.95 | 19.88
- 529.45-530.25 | 17.14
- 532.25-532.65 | 17.35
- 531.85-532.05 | 20.1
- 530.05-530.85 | 18.08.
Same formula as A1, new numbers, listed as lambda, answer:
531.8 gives 20.48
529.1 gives 20.81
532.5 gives 17.94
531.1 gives 21.79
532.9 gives 16.53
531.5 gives 19.9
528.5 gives 20.49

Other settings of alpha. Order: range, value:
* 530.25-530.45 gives 19.34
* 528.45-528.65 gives 20.49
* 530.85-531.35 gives 20.34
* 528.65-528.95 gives 21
